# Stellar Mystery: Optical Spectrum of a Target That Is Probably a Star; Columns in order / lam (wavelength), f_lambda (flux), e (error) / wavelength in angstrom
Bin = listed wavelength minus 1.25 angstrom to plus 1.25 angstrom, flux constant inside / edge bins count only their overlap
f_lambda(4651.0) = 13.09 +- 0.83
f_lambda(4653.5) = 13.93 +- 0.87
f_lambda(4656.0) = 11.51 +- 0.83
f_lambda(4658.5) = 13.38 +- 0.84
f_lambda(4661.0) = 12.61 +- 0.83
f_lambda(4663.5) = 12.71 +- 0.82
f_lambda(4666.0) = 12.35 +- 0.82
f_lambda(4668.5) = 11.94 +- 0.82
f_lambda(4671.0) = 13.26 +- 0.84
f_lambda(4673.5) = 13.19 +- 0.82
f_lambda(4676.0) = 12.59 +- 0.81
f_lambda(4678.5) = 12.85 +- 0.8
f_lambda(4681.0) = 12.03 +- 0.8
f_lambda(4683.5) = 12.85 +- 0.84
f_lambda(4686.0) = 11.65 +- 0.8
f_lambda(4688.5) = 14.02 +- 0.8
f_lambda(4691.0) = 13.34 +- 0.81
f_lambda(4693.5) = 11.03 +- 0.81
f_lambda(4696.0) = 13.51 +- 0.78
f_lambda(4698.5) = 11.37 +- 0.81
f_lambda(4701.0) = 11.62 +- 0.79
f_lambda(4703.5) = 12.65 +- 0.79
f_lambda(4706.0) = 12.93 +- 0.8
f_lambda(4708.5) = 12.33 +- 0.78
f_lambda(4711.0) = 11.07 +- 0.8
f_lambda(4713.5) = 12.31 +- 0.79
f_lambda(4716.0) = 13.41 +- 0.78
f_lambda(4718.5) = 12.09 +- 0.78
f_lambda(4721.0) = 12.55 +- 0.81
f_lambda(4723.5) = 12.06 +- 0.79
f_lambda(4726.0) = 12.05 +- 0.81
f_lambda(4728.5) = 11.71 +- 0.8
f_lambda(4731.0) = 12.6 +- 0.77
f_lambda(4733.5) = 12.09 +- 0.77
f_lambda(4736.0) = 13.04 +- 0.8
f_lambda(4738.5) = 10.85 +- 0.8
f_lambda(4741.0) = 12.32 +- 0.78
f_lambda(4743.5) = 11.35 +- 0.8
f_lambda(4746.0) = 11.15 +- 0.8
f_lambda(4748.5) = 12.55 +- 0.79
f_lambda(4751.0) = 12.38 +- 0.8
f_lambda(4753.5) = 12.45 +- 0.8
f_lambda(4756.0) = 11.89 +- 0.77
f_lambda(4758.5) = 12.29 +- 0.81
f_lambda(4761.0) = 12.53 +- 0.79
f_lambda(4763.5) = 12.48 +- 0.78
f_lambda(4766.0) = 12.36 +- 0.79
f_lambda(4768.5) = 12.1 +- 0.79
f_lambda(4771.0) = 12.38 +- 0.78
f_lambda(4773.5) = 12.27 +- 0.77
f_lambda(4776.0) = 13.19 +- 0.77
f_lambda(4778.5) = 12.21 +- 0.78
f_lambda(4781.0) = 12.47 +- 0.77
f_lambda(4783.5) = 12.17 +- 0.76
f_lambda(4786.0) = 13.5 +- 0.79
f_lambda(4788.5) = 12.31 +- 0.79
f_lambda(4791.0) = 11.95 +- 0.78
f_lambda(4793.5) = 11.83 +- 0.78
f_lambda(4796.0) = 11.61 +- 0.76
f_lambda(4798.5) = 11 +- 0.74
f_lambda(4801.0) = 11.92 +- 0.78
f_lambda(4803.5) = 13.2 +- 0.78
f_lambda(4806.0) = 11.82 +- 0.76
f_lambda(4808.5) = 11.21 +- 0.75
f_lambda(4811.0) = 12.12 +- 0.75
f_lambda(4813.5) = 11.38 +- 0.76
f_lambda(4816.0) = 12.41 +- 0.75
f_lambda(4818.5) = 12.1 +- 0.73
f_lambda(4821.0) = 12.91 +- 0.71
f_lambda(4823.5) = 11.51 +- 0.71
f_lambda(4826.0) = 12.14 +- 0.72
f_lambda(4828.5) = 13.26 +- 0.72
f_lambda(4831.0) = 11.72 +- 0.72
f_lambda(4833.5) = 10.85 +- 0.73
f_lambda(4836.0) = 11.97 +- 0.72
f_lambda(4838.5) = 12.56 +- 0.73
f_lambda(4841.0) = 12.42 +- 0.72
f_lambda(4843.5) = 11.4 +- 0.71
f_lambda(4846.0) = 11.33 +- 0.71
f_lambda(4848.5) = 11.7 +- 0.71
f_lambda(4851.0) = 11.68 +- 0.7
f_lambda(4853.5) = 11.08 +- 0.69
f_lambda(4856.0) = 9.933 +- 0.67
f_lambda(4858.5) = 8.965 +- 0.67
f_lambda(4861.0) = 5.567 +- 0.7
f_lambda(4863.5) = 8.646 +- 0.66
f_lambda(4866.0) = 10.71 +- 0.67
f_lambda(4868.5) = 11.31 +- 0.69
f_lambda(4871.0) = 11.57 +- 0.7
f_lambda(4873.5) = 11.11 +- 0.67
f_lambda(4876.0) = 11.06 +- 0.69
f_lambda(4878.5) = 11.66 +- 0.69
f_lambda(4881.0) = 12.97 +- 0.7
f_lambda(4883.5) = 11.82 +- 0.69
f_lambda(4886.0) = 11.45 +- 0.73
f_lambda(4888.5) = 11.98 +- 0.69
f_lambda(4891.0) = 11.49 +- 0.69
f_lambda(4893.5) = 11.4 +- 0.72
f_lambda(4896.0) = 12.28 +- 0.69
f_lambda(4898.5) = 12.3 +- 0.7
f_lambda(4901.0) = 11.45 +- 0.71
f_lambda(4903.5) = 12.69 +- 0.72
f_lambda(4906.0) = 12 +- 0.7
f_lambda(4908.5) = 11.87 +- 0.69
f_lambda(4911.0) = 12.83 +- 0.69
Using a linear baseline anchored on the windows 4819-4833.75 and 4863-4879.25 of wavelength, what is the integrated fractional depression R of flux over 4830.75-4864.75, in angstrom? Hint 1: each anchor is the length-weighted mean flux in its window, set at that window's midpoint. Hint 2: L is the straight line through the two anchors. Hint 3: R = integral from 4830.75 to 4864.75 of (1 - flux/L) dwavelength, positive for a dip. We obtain 2.7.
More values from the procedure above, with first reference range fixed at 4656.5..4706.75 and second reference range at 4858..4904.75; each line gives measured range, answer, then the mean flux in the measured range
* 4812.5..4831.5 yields -1.1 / 12.2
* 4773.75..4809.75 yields -1.2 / 12.2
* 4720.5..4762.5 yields 0.1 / 12.1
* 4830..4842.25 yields -0.5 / 11.9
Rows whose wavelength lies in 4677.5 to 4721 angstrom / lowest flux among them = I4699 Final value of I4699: 11.03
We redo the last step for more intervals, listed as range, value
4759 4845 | 10.85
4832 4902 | 5.567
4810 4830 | 11.38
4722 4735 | 11.71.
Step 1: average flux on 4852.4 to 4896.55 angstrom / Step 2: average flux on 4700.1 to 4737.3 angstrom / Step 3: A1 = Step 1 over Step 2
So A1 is 0.9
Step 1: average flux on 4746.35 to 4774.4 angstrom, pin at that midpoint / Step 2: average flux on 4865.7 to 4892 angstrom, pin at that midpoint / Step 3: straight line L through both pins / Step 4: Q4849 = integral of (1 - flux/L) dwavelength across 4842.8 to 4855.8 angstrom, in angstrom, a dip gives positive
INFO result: 0.5 angstrom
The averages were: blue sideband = 12.3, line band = 11.3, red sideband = 11.6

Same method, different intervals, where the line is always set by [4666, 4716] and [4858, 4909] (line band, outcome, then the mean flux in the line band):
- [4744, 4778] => -0.81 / 12.3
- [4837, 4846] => -0.43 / 12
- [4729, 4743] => 0.07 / 12.1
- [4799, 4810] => -0.24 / 12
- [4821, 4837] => -0.61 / 12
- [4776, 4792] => -0.88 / 12.5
